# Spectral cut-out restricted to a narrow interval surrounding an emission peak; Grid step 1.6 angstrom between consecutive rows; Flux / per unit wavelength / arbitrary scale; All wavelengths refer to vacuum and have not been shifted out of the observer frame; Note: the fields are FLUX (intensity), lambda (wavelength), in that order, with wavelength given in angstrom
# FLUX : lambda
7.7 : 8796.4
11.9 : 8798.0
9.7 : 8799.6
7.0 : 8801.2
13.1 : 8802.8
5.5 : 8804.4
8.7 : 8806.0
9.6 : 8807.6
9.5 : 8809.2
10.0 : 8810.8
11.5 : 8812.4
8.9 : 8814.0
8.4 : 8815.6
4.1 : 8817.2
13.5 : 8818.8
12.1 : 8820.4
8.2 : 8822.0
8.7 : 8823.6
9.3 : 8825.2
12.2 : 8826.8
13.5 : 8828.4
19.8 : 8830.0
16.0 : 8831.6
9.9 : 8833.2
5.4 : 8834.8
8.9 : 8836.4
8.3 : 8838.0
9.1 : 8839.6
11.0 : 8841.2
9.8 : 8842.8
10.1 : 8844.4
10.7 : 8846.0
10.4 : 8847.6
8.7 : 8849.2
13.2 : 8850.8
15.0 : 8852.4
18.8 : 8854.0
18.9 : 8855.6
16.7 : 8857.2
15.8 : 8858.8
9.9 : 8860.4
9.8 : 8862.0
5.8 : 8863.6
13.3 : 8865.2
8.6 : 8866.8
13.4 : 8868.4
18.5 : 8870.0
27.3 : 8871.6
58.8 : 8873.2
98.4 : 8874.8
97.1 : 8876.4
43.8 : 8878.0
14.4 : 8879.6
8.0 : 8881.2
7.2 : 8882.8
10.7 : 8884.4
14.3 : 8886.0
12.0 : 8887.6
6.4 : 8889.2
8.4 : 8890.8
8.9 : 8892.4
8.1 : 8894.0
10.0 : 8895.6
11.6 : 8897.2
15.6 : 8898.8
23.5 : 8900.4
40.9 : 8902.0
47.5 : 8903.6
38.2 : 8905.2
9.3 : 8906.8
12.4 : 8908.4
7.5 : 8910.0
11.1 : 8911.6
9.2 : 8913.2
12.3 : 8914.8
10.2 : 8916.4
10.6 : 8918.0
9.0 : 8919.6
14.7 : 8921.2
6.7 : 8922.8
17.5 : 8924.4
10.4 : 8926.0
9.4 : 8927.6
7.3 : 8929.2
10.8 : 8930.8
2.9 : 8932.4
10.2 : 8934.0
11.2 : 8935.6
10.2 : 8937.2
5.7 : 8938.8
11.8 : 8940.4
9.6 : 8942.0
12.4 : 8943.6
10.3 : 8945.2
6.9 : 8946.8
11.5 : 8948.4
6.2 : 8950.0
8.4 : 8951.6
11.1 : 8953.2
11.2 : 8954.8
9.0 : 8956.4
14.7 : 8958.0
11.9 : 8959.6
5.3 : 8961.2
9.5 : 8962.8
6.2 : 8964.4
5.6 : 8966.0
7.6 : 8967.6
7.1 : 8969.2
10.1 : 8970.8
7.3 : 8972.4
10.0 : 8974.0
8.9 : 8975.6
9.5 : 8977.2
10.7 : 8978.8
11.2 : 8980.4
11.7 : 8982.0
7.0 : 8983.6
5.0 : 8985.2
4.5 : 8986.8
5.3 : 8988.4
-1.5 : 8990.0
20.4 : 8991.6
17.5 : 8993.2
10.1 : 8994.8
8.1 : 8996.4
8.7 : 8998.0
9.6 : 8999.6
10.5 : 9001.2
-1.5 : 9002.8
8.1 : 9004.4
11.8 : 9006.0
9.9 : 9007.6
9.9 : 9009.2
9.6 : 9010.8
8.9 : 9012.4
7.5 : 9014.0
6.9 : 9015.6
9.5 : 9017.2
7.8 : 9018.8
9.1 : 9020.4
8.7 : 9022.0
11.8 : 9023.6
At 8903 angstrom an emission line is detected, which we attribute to [N II]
